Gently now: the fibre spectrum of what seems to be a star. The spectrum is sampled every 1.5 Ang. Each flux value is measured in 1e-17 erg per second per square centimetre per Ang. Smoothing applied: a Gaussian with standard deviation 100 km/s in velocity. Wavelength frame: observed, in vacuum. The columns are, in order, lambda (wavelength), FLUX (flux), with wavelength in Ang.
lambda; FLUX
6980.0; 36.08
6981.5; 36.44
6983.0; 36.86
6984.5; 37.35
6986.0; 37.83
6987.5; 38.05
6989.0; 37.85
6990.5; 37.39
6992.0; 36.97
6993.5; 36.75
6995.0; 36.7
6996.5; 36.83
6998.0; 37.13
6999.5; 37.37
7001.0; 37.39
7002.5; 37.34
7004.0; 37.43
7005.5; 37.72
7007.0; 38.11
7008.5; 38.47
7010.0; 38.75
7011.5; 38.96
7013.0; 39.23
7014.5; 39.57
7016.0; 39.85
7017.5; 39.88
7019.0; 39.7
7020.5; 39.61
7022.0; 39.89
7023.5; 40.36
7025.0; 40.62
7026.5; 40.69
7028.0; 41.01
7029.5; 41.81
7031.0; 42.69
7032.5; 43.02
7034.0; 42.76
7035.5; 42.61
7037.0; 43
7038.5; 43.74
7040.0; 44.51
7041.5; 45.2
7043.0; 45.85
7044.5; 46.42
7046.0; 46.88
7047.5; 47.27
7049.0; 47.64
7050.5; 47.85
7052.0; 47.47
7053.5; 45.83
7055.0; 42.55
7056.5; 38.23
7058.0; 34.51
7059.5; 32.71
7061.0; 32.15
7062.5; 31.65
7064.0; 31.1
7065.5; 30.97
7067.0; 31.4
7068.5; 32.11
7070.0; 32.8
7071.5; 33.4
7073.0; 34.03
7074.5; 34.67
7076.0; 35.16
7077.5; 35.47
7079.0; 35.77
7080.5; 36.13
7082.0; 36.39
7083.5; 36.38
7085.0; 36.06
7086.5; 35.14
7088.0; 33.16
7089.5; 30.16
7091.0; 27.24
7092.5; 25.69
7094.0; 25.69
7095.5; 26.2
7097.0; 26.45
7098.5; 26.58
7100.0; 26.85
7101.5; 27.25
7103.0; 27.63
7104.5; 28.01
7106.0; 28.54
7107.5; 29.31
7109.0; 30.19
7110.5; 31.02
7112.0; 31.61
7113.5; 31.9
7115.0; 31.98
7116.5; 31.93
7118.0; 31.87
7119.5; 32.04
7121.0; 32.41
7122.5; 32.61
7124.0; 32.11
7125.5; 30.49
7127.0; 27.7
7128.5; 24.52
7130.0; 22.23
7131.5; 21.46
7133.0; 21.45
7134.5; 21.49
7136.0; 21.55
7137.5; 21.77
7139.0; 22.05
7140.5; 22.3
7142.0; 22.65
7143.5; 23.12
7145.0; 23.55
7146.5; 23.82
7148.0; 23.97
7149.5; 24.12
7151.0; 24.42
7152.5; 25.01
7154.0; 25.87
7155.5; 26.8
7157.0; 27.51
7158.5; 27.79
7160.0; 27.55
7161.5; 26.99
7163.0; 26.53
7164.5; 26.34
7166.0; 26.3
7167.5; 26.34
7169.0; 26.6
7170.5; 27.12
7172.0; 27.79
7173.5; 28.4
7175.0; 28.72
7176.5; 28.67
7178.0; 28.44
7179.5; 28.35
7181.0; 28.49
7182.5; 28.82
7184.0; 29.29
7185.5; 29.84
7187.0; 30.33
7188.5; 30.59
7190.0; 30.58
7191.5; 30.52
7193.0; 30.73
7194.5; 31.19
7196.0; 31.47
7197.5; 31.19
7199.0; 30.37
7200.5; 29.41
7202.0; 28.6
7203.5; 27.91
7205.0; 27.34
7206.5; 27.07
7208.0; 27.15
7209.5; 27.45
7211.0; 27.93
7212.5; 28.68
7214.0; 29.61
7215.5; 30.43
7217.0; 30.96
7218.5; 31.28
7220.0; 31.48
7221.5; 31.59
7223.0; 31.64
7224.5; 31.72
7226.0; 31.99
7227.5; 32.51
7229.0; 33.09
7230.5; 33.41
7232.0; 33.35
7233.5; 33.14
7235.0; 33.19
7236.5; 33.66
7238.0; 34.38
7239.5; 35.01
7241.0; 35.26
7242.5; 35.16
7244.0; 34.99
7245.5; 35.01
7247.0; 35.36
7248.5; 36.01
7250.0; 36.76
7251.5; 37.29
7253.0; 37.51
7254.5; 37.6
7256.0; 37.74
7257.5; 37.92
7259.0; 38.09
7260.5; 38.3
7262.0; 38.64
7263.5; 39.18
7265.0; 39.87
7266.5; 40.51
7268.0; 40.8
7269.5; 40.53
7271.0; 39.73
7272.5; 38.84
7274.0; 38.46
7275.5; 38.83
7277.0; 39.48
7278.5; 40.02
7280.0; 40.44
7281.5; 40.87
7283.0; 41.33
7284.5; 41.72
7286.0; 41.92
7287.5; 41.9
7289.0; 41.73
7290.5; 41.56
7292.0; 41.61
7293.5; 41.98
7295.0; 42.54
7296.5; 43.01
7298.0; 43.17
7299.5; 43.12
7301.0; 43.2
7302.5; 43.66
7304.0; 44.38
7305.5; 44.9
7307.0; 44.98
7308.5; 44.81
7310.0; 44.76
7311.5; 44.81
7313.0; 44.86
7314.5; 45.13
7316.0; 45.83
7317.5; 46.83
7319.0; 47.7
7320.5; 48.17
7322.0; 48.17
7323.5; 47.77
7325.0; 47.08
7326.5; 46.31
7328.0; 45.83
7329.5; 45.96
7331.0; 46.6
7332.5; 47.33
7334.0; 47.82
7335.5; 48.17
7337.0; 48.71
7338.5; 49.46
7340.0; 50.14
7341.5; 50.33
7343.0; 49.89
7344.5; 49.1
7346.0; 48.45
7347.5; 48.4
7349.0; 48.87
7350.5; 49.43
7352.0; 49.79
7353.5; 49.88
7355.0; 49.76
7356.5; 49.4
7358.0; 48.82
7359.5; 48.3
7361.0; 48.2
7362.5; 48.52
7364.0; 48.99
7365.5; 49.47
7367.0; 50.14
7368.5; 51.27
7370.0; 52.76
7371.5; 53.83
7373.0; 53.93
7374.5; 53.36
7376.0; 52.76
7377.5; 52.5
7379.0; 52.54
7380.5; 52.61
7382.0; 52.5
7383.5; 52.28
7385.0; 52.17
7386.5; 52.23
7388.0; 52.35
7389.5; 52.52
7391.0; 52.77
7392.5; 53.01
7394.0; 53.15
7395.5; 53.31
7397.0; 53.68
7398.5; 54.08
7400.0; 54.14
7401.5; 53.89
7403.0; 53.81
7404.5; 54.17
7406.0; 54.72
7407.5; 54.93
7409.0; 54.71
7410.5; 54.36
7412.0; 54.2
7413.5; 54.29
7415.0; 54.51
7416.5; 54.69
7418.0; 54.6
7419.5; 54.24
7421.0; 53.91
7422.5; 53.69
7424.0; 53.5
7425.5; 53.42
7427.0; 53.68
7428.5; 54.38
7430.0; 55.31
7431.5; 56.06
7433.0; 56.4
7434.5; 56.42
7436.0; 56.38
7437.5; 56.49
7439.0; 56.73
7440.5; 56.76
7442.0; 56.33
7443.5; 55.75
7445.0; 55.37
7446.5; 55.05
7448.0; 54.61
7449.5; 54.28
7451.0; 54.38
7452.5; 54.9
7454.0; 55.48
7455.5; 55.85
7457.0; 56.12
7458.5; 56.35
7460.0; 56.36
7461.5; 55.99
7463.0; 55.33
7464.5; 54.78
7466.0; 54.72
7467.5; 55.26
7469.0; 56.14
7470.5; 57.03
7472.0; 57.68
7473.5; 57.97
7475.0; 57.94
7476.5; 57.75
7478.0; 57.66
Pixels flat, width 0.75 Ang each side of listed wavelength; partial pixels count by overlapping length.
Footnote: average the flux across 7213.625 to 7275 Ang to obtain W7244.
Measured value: 35.5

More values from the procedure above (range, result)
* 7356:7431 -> 52.8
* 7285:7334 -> 44.8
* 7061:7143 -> 29.6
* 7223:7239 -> 33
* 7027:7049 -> 44.1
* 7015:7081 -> 39.6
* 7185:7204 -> 30.2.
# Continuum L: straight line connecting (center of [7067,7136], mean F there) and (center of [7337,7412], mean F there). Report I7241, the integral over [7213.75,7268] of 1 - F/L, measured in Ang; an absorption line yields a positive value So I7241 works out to 8.2 Ang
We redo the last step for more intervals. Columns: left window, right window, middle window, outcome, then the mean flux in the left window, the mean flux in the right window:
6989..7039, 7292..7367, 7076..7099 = 5.3 Ang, 39.4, 47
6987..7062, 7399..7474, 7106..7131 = 7.8 Ang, 40.5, 55.2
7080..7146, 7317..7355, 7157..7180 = 4.0 Ang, 28.2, 48.3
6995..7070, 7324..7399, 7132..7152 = 9.5 Ang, 39.9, 50.4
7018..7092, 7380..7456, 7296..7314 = 1.9 Ang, 38.6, 54.4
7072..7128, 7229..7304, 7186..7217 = 5.4 Ang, 31.1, 38.7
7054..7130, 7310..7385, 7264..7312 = 3.4 Ang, 31.6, 49.1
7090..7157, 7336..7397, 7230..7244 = 1.4 Ang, 26.7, 50.9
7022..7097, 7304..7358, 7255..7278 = 3.1 Ang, 37.7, 47.6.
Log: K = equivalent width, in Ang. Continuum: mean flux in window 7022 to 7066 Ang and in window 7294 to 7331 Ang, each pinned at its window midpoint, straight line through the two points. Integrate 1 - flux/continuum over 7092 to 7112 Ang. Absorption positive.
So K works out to 6.8 Ang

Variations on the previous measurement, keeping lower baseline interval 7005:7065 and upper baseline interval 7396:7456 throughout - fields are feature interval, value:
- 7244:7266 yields 5.10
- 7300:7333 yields 3.32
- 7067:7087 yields 3.63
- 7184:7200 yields 5.48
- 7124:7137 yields 5.88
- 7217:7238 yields 6.73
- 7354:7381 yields 0.94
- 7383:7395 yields 0.21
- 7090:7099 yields 3.48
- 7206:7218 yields 4.70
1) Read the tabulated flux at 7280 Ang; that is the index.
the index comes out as 40.44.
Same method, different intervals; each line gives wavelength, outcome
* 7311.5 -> 44.81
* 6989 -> 37.85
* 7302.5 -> 43.66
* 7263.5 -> 39.18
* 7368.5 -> 51.27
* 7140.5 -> 22.3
